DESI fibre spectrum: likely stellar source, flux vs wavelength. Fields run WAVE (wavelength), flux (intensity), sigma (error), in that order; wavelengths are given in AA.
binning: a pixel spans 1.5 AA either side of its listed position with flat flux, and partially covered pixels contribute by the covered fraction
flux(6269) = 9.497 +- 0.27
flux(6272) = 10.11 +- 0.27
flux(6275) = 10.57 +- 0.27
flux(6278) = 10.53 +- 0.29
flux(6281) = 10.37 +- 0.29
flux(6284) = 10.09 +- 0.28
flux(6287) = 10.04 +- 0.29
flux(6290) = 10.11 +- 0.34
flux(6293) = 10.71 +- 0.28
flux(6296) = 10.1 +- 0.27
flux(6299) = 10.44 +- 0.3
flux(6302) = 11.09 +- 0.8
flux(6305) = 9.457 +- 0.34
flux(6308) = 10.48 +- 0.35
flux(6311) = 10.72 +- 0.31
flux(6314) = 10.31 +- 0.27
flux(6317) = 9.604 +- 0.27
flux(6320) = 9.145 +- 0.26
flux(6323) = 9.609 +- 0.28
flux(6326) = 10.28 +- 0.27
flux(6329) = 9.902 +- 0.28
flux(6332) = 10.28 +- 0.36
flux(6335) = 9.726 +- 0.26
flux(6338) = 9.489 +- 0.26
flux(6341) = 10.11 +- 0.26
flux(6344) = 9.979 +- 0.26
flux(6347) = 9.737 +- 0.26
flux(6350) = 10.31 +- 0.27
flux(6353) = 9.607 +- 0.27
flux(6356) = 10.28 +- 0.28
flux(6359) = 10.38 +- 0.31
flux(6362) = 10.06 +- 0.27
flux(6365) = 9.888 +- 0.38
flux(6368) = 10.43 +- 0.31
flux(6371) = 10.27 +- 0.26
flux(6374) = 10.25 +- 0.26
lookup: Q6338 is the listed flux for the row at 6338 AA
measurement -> 9.489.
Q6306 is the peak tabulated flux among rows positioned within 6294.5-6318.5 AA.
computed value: 11.09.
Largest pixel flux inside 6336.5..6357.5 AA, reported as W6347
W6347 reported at 10.31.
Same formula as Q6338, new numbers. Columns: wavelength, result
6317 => 9.604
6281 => 10.37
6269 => 9.497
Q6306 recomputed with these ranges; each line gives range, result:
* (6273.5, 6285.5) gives 10.57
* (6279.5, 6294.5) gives 10.71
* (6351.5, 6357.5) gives 10.28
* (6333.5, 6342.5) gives 10.11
